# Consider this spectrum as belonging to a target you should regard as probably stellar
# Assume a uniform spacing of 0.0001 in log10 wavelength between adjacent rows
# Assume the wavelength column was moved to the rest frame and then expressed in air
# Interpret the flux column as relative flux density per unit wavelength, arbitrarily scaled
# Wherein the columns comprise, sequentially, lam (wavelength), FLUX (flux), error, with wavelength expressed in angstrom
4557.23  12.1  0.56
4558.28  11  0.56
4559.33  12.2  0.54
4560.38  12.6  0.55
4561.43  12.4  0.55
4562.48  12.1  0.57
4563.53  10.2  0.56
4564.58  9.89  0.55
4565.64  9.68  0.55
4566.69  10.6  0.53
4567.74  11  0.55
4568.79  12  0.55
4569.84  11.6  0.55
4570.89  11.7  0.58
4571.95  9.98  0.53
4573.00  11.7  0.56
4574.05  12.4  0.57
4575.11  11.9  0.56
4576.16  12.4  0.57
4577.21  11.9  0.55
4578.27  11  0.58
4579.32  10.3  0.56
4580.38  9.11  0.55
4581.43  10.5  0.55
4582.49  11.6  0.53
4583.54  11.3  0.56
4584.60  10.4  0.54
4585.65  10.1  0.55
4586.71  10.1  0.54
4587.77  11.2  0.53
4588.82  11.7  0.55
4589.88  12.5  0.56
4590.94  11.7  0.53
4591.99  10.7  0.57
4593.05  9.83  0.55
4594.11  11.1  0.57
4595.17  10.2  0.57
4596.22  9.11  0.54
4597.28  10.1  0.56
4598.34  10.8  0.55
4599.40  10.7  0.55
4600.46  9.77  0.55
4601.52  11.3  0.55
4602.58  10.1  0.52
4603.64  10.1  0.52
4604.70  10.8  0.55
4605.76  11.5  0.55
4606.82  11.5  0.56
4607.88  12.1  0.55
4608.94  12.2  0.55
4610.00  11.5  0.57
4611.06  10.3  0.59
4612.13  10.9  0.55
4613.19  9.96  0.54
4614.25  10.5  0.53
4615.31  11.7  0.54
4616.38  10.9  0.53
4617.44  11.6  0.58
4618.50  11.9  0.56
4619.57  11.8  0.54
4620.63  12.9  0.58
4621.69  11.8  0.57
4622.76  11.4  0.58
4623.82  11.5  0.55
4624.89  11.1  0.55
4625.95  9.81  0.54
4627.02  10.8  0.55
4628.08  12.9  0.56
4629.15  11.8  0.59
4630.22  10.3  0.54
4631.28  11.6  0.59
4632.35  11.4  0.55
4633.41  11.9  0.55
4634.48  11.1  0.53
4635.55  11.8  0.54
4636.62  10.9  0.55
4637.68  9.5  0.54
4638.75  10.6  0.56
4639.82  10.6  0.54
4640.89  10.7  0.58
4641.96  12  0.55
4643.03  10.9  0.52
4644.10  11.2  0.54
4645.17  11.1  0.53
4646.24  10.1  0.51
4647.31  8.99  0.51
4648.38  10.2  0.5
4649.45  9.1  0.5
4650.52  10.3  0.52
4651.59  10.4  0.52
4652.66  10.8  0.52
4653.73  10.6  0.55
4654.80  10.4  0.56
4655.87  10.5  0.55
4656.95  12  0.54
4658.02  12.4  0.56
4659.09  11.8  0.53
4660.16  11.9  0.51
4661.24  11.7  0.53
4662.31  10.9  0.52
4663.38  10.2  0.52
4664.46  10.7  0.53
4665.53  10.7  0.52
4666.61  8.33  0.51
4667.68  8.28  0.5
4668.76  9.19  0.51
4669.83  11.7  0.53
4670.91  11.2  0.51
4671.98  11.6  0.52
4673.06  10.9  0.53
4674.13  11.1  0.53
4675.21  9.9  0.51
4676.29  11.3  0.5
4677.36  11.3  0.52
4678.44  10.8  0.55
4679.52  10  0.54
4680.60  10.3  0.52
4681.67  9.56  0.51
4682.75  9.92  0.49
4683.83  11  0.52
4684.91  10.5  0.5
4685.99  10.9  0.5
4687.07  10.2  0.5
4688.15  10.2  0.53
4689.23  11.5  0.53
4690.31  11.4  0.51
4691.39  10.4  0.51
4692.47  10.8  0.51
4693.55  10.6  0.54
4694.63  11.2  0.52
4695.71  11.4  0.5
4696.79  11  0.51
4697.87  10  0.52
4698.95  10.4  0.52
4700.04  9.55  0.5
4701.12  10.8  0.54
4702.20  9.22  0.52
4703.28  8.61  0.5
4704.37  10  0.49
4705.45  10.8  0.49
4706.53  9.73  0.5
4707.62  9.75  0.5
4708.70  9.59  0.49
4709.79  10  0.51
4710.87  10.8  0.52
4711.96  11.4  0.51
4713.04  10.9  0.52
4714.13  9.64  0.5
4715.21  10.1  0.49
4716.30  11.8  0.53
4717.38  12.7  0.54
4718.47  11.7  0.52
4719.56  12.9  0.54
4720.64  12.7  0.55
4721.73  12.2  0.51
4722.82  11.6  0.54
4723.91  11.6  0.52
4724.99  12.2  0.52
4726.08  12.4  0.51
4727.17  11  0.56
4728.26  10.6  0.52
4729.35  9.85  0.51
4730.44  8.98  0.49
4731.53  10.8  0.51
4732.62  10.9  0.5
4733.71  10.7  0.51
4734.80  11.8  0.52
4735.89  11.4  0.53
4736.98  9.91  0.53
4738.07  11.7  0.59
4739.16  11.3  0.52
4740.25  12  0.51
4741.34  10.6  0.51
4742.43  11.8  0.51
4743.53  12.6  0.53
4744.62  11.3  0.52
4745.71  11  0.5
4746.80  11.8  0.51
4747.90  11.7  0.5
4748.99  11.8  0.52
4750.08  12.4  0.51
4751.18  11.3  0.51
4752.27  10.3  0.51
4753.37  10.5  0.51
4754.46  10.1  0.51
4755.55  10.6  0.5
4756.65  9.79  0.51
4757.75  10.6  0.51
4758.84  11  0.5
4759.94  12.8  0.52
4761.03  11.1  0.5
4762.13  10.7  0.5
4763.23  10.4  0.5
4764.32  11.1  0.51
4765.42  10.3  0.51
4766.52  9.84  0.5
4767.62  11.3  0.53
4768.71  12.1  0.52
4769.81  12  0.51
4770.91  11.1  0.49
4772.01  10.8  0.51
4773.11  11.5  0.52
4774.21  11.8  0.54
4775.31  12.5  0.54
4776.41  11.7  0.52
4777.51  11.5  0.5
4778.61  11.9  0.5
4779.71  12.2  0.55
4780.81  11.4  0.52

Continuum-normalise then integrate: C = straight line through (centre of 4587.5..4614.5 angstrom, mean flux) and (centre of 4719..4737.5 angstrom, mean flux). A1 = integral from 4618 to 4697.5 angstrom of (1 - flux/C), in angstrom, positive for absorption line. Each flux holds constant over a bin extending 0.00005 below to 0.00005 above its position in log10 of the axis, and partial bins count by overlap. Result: 1.3 angstrom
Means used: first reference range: 10.9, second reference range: 11.3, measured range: 10.9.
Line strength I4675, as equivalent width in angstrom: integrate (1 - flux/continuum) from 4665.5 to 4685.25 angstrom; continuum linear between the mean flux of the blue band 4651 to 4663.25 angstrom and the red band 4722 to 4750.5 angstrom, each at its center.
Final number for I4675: 1.5 angstrom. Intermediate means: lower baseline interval 11.2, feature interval 10.4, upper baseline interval 11.3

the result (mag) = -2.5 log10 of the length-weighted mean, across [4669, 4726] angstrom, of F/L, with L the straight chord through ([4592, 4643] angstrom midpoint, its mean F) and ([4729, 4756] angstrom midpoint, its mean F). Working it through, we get 0.03 mag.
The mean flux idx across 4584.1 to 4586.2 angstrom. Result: 10.3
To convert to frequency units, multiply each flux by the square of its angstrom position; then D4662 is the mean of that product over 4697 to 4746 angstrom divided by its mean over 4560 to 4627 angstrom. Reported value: 1.04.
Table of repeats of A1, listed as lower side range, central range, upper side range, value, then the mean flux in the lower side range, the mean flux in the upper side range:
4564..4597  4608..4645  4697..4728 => -1.11 angstrom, 10.9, 10.9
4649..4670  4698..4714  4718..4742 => 1.40 angstrom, 10.6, 11.3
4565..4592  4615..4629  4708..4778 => -0.52 angstrom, 11.1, 11.2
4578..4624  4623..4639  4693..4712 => -0.60 angstrom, 11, 10.2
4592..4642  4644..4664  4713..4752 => 0.68 angstrom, 11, 11.4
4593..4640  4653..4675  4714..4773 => 0.62 angstrom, 11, 11.2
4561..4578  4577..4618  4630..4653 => 0.94 angstrom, 11.3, 10.7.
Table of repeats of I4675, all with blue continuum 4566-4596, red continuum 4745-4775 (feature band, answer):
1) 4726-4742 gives 0.31 angstrom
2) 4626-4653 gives 0.63 angstrom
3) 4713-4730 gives -0.60 angstrom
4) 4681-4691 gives 0.47 angstrom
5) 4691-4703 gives 0.70 angstrom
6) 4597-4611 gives 0.15 angstrom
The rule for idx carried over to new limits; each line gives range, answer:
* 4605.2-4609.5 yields 11.8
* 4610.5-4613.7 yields 10.4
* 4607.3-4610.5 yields 11.9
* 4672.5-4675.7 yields 10.6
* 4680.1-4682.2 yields 9.96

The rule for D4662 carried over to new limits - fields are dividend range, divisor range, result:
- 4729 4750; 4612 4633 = 1.04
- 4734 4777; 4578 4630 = 1.09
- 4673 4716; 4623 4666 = 0.98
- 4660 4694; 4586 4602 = 1.02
